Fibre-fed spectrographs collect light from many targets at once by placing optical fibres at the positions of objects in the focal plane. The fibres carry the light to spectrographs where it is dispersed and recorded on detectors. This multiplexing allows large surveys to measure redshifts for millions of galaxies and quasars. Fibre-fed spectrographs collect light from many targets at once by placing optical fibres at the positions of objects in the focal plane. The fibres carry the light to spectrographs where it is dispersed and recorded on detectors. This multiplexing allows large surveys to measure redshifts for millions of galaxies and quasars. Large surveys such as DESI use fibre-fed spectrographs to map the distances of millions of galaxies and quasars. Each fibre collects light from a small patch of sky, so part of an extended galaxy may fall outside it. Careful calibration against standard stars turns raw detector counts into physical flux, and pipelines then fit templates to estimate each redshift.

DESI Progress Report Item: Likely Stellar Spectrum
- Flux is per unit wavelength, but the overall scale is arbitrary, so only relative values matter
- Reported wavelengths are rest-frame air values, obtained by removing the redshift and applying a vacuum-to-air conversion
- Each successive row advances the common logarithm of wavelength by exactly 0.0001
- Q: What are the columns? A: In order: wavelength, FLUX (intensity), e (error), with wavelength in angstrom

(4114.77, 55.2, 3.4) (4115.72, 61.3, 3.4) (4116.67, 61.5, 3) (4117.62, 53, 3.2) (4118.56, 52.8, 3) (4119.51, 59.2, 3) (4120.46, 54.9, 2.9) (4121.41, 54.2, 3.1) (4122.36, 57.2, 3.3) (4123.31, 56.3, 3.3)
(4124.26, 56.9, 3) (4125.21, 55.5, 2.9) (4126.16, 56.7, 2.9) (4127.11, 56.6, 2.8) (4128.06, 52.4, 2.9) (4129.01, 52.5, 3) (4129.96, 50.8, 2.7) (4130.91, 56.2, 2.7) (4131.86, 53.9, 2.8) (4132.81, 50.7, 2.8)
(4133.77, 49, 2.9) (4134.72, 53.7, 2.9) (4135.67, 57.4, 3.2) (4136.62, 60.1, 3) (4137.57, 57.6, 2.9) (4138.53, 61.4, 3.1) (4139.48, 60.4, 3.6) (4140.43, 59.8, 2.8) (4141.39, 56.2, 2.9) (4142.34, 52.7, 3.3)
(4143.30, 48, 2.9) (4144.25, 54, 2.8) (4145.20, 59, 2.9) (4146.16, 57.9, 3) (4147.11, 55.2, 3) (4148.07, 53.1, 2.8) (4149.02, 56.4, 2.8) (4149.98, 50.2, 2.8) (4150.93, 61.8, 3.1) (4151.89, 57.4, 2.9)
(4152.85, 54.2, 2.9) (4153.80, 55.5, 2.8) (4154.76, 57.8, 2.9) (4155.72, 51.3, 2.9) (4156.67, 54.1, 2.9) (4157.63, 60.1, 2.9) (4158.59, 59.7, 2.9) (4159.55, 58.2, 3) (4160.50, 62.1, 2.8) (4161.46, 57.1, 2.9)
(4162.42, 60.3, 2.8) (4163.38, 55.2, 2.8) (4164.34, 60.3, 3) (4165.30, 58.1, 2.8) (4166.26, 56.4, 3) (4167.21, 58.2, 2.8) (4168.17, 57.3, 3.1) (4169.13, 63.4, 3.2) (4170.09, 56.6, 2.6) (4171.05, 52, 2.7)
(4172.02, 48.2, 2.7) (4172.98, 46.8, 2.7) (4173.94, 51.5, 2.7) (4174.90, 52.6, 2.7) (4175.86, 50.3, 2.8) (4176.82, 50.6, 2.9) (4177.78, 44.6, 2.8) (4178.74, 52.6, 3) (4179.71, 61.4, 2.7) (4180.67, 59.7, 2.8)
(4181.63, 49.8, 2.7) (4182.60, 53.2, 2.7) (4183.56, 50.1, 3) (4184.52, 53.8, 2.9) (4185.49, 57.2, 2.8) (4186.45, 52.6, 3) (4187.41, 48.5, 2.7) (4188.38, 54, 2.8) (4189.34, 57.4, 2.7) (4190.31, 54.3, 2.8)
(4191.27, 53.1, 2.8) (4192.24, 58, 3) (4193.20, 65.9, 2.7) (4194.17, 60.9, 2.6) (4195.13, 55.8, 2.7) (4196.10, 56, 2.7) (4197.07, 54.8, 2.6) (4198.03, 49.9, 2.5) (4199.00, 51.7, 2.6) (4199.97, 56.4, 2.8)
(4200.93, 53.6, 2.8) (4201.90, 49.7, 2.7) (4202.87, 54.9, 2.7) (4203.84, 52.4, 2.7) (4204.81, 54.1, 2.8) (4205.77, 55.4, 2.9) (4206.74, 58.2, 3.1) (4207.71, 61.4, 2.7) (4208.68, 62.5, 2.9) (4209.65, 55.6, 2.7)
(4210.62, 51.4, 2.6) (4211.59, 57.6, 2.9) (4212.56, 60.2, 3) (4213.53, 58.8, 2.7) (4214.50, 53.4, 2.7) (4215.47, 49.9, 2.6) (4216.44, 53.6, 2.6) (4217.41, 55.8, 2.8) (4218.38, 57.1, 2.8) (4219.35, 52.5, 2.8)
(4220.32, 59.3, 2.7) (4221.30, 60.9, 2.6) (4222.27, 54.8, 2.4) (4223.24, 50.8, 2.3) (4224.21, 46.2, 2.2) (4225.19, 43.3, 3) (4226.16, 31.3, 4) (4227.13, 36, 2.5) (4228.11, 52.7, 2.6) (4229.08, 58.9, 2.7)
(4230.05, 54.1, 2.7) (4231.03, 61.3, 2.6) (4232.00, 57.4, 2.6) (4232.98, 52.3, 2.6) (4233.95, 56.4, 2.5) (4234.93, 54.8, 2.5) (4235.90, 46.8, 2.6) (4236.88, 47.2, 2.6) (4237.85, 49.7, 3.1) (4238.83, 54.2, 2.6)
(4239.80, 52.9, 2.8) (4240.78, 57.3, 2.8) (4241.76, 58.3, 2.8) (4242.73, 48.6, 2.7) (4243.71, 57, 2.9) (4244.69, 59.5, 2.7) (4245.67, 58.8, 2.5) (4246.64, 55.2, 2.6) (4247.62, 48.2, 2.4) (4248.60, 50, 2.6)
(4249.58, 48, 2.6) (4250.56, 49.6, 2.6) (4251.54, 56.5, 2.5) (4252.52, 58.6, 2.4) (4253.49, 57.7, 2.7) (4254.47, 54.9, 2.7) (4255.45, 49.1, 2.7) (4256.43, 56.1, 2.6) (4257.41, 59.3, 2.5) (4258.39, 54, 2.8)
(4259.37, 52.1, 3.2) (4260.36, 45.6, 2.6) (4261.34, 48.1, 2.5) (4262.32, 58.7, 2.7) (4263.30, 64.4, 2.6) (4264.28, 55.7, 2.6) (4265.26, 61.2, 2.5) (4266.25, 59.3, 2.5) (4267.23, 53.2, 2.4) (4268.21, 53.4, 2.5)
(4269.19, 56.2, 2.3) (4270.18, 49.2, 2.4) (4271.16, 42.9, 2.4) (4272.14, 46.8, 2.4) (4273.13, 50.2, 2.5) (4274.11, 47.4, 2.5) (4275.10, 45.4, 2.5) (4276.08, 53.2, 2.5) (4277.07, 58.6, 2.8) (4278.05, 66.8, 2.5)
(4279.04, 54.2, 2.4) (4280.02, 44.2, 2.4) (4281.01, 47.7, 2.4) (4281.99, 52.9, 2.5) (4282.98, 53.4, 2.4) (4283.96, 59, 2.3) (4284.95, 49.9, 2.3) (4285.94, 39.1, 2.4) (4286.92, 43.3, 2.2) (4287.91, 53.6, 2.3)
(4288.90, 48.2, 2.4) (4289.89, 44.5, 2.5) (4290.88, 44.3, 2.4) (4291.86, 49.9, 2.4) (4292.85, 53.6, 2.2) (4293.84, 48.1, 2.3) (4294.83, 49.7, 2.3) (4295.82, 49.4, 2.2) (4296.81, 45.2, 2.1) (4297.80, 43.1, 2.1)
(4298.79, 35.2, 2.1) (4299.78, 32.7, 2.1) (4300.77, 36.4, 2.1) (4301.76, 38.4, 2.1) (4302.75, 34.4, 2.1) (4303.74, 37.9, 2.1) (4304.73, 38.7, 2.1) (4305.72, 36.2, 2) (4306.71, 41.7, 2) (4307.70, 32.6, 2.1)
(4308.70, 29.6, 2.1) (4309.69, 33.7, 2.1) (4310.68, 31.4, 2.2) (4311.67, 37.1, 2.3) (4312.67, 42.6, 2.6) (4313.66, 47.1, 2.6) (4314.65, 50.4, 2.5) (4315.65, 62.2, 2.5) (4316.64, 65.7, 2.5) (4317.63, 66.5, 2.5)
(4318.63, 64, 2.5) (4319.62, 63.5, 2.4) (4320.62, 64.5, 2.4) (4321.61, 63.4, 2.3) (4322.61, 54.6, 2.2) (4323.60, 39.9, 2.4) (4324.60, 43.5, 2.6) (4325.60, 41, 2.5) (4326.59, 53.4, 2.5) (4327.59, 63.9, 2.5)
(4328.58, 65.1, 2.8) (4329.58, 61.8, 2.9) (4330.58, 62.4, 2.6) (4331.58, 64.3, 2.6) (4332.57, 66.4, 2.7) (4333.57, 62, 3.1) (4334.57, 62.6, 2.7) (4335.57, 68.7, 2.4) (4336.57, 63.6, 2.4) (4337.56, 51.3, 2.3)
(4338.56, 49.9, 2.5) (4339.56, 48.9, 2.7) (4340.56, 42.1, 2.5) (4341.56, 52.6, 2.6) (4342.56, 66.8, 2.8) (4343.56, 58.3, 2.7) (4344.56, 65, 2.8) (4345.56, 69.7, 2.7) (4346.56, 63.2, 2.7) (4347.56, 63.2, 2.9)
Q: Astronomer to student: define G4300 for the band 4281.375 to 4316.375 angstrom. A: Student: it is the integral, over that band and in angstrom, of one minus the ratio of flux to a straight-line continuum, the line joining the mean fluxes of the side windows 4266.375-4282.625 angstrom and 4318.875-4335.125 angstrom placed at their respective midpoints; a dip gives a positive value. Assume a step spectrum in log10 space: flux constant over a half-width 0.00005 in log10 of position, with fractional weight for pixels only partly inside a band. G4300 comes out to 6.97 angstrom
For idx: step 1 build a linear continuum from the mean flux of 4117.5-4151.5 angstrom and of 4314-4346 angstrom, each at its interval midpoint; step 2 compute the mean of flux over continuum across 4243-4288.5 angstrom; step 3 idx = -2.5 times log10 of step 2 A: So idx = 0.09 mag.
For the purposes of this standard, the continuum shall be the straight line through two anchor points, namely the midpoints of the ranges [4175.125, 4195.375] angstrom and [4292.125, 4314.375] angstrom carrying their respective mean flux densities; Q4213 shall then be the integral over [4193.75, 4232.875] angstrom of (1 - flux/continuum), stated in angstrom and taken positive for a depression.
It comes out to -2.3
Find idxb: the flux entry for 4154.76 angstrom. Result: 57.8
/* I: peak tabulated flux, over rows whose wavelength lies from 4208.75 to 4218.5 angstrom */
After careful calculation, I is 60.2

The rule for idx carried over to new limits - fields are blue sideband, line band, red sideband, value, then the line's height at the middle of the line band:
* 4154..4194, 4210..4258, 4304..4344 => 0.02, 54.3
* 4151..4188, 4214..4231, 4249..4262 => 0.05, 53.8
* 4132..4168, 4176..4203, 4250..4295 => 0.02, 55.1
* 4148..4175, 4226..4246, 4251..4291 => 0.01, 53.7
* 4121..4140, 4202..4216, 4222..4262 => -0.05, 53.2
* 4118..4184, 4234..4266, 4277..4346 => -0.03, 52.6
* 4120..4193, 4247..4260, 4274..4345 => -0.02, 52.3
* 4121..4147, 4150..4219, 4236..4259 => -0.01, 54.7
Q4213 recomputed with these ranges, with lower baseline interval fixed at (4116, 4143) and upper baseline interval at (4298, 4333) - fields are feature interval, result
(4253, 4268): -1.36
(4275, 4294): -0.33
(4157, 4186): -0.61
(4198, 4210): -0.55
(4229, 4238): -0.37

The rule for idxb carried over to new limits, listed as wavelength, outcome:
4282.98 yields 53.4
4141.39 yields 56.2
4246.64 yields 55.2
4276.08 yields 53.2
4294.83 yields 49.7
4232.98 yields 52.3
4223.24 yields 50.8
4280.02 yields 44.2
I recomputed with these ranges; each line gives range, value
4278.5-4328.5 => 66.5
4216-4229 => 60.9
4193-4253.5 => 65.9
